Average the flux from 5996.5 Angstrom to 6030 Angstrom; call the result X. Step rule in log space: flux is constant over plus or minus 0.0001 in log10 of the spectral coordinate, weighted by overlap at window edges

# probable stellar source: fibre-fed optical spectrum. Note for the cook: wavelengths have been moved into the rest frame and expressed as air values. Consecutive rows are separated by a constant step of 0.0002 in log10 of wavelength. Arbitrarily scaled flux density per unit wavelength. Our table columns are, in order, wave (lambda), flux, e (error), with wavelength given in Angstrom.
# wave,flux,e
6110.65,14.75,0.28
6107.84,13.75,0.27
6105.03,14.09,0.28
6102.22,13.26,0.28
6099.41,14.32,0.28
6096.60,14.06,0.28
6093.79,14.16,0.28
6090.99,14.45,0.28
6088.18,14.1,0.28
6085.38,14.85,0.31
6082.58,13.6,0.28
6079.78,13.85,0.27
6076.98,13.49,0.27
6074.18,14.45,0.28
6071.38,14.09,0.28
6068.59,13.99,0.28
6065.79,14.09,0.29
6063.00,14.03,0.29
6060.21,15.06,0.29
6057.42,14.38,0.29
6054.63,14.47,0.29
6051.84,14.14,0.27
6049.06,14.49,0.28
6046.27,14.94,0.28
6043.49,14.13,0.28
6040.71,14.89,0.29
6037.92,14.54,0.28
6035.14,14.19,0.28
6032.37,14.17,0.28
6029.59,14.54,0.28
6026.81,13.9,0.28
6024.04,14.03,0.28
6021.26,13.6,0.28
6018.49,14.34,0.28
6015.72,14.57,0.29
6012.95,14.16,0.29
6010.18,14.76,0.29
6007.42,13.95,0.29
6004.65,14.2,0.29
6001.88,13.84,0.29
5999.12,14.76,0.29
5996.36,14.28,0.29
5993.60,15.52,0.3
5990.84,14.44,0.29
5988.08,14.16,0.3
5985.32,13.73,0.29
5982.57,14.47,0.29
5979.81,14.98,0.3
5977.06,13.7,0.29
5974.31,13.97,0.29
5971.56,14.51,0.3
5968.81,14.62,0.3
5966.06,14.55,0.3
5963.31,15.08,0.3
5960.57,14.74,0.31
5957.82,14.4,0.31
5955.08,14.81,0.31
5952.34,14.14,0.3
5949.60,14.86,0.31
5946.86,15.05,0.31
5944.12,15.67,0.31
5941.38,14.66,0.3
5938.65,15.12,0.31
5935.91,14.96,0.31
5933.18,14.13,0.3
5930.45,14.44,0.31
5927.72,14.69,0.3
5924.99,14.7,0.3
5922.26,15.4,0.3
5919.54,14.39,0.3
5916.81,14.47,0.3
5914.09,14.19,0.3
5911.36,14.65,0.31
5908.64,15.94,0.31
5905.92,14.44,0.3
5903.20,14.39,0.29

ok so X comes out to 14.2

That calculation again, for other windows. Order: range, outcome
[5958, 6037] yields 14.4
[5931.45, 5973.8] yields 14.7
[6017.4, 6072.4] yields 14.3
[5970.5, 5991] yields 14.2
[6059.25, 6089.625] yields 14.1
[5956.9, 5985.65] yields 14.5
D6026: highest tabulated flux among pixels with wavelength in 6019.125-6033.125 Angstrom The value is 14.54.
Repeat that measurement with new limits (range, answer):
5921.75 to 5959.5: 15.67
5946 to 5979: 15.08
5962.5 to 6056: 15.52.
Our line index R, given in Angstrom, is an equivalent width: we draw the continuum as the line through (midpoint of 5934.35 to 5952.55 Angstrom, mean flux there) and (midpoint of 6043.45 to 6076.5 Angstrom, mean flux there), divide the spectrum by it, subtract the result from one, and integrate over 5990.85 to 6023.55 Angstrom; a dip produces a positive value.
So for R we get 0.6 Angstrom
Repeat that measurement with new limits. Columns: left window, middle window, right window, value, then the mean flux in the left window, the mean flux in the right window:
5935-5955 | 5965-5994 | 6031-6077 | 0.7 Angstrom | 14.9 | 14.4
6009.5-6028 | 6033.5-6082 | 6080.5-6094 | -0.3 Angstrom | 14.2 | 14.2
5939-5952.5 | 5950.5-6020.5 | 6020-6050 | 1.2 Angstrom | 15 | 14.3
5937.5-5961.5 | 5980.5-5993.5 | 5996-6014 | 0.1 Angstrom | 14.8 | 14.3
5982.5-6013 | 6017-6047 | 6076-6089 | -0.2 Angstrom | 14.4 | 14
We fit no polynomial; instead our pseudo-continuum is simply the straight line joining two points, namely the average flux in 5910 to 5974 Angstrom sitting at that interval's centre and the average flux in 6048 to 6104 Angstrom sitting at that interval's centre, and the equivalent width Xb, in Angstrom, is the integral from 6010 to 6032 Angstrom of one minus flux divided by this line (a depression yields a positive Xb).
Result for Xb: 0.3 Angstrom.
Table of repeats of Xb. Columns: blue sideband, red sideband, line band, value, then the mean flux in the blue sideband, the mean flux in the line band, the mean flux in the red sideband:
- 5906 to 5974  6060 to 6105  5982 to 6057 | 0.2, 14.7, 14.3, 14.1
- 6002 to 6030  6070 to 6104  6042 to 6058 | -0.4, 14.2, 14.4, 14.1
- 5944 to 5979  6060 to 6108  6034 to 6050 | -0.3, 14.6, 14.5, 14.1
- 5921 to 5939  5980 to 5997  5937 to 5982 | -0.2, 14.8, 14.7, 14.5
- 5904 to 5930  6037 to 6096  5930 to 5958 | -0.2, 14.7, 14.8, 14.3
